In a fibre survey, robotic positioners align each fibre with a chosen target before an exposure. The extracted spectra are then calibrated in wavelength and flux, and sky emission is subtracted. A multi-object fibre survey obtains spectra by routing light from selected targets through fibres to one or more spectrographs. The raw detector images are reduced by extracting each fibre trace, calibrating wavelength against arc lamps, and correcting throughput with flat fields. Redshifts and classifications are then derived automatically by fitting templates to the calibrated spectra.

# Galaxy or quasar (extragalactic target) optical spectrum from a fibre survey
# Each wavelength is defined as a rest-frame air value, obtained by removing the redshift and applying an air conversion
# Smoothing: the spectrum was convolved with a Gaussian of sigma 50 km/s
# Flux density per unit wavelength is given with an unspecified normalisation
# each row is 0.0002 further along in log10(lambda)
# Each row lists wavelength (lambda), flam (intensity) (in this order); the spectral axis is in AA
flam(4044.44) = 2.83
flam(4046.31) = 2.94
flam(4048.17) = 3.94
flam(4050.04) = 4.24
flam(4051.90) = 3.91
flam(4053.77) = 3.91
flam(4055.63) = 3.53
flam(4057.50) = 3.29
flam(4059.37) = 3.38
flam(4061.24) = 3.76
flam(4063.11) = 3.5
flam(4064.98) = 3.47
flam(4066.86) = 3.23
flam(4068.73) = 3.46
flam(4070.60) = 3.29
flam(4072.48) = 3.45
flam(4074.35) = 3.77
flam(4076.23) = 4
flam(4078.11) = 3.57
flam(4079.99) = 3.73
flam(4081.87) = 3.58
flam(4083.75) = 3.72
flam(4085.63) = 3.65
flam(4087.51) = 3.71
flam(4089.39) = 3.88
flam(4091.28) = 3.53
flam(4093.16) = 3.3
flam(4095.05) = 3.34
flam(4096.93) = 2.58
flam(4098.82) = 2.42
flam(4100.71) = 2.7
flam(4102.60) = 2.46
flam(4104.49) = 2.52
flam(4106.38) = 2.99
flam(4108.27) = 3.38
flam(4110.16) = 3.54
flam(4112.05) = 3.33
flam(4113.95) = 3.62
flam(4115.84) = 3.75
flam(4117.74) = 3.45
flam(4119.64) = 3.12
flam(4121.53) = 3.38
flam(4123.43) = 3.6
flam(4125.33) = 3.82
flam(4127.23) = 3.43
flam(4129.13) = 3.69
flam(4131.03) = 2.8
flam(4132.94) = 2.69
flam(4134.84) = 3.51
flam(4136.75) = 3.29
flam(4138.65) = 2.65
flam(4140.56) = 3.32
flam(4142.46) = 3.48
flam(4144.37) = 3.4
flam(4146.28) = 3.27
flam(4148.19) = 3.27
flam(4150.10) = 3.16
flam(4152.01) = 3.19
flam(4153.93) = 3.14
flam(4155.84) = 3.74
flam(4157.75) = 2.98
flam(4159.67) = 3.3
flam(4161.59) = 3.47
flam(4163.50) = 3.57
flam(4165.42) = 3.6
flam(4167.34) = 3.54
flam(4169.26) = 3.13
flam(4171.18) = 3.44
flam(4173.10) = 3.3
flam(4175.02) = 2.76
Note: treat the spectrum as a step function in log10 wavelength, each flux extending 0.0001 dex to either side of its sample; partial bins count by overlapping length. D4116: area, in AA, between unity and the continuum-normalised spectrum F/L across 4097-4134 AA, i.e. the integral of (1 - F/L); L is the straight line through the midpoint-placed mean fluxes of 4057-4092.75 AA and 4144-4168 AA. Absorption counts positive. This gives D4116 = 3.0 AA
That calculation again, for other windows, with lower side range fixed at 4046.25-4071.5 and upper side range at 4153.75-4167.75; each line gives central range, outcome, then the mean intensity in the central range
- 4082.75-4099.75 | 0.9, 3.35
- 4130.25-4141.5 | 1.4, 3.04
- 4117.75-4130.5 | 0.0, 3.48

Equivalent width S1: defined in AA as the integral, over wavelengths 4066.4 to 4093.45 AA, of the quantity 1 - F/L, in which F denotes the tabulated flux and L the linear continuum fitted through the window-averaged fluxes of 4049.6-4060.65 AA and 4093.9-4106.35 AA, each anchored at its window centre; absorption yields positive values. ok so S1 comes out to -4.1 AA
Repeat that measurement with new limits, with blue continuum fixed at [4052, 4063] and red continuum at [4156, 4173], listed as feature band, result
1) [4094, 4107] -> 2.96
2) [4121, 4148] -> 1.11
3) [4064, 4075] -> 0.41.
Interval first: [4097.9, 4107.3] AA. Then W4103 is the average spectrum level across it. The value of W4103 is 2.62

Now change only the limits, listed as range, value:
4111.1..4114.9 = 3.48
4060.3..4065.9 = 3.58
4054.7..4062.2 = 3.49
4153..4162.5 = 3.33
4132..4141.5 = 3.09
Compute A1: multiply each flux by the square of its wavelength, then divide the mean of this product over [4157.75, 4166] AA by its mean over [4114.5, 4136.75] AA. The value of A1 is 1.03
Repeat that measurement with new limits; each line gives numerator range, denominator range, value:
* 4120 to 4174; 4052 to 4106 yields 1.02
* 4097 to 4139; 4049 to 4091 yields 0.90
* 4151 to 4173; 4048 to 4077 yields 0.98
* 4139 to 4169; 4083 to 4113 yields 1.08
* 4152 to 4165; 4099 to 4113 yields 1.17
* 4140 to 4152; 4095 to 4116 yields 1.12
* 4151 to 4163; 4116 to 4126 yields 0.97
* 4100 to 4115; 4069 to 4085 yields 0.86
